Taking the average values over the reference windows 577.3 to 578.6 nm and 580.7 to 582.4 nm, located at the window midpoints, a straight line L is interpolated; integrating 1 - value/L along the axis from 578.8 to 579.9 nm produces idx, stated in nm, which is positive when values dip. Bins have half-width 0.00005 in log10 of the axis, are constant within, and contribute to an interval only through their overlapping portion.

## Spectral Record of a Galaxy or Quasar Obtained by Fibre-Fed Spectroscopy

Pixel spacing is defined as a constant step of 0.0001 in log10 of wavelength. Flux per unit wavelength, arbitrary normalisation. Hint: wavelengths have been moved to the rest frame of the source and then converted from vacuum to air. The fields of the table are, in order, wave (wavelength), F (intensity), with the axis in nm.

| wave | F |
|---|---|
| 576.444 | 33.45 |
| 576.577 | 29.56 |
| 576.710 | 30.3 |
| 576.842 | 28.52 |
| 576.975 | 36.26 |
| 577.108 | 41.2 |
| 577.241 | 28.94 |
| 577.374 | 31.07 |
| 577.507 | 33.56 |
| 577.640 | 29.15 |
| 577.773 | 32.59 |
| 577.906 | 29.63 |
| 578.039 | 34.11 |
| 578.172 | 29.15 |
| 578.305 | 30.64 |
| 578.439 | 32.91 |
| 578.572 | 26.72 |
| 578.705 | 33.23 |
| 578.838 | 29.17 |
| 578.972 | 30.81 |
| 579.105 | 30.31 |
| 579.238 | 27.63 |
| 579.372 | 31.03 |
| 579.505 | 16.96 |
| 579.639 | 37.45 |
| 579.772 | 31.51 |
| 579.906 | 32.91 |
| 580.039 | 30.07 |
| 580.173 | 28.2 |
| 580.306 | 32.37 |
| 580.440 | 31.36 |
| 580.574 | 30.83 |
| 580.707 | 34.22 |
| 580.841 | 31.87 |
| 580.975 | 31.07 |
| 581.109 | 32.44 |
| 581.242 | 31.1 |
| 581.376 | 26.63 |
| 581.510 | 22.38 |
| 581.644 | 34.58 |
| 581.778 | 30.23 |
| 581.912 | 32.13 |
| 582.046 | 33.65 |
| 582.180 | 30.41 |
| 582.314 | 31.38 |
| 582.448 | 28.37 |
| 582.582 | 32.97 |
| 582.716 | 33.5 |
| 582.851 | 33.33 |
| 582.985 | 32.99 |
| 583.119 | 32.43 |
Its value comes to 0.05 nm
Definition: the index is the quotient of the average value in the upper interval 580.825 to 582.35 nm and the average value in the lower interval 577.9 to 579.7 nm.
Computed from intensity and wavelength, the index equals 1.0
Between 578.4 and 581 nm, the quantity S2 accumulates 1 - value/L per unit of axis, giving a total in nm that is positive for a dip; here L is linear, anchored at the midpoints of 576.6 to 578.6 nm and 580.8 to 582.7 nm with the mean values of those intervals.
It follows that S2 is 0.06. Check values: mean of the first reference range 31.7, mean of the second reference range 30.7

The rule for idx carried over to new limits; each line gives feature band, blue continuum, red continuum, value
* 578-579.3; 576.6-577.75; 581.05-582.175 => 0.05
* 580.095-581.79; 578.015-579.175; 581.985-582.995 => 0.05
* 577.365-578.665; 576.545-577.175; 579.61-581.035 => 0.07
